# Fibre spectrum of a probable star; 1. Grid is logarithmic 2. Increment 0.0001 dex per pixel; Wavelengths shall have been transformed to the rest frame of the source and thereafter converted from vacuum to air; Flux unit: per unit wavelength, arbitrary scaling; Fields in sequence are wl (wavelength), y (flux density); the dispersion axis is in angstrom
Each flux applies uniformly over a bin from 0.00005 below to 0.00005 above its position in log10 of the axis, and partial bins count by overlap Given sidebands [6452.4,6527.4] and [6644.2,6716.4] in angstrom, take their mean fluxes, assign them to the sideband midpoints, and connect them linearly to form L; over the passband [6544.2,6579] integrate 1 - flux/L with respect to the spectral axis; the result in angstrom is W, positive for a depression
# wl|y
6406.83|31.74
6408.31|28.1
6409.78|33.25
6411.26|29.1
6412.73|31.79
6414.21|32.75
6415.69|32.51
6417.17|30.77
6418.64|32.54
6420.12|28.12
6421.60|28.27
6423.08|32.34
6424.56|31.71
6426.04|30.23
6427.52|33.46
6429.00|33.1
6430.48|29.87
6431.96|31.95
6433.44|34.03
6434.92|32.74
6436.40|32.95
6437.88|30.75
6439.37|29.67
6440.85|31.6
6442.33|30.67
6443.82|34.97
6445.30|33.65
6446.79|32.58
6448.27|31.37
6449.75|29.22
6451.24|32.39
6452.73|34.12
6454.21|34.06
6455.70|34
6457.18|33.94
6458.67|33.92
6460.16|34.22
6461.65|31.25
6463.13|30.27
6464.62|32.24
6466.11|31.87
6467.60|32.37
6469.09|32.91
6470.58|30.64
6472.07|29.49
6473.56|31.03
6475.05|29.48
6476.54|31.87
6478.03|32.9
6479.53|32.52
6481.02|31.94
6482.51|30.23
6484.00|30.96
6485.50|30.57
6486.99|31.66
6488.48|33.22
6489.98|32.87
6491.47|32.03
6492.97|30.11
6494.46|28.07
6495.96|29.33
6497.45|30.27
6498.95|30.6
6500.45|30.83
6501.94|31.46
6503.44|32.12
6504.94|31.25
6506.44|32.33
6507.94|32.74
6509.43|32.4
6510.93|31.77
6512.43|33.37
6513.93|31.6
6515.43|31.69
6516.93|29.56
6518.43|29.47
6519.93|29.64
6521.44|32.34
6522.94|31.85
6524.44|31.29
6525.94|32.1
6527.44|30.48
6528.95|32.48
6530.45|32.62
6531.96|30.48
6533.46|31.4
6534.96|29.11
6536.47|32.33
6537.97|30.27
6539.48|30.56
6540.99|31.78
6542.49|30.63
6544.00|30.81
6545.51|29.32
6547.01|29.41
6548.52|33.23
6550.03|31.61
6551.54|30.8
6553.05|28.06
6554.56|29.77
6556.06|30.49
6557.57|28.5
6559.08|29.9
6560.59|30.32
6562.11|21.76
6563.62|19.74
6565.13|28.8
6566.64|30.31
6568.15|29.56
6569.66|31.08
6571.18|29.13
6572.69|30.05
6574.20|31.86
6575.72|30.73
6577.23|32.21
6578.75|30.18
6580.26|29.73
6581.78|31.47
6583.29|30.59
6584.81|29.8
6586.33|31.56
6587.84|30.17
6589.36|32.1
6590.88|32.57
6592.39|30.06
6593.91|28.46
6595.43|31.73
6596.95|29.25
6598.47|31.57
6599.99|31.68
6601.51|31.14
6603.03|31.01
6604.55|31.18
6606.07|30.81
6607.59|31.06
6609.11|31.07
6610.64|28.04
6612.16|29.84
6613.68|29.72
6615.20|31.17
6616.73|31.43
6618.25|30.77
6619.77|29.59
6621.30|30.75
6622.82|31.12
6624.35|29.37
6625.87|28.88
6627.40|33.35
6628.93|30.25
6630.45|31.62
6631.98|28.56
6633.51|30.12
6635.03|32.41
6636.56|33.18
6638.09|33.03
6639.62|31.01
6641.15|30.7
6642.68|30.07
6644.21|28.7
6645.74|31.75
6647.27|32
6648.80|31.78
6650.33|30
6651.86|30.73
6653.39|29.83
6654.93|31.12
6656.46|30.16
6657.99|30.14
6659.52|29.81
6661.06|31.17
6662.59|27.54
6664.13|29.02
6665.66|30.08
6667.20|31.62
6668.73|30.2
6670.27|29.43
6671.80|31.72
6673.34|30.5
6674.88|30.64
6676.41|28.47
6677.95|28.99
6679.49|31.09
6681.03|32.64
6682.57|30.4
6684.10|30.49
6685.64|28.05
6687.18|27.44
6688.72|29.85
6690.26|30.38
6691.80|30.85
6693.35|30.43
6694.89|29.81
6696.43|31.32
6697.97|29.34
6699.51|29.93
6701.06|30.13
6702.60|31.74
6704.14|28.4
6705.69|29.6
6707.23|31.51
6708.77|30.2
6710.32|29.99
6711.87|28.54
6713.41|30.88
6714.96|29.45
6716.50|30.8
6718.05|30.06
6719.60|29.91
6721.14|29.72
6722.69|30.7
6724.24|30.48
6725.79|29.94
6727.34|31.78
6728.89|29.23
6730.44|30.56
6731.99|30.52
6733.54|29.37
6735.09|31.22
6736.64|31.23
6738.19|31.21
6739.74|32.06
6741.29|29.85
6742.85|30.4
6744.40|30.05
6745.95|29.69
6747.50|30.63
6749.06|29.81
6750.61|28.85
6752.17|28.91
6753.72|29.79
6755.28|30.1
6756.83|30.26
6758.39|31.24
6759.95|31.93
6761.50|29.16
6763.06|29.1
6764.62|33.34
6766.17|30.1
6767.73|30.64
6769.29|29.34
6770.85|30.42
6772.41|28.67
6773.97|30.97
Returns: 1.85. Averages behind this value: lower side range 31.6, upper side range 30.2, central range 29.4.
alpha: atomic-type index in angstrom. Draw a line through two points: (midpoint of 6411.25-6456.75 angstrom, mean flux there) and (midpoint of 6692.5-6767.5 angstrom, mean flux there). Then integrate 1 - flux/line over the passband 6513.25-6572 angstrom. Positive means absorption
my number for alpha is 2.3 angstrom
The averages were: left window 31.9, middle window 30.1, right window 30.3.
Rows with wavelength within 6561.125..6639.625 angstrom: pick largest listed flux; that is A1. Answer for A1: 33.35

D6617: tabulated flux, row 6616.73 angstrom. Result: 31.43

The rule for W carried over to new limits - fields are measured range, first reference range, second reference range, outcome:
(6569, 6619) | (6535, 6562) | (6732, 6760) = -0.8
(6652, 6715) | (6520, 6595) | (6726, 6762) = 0.5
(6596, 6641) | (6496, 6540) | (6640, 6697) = -0.3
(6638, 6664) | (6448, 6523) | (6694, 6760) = 0.2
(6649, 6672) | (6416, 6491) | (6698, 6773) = 0.4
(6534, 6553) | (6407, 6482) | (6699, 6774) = 0.3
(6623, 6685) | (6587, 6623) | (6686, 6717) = -0.5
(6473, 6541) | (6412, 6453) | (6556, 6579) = -2.4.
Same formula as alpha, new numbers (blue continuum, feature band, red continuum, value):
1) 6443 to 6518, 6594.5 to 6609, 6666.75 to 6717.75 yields -0.1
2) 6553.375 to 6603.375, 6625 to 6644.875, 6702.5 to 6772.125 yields -0.6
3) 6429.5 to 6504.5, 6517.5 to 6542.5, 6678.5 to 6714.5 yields 0.2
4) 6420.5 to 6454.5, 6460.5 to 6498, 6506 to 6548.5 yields 0.4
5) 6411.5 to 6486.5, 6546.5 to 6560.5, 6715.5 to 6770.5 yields 0.5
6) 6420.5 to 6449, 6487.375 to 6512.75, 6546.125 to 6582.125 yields -0.6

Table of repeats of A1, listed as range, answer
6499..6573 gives 33.37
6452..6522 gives 34.22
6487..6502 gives 33.22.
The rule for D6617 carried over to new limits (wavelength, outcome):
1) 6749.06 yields 29.81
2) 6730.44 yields 30.56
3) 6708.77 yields 30.2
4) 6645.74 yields 31.75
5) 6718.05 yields 30.06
